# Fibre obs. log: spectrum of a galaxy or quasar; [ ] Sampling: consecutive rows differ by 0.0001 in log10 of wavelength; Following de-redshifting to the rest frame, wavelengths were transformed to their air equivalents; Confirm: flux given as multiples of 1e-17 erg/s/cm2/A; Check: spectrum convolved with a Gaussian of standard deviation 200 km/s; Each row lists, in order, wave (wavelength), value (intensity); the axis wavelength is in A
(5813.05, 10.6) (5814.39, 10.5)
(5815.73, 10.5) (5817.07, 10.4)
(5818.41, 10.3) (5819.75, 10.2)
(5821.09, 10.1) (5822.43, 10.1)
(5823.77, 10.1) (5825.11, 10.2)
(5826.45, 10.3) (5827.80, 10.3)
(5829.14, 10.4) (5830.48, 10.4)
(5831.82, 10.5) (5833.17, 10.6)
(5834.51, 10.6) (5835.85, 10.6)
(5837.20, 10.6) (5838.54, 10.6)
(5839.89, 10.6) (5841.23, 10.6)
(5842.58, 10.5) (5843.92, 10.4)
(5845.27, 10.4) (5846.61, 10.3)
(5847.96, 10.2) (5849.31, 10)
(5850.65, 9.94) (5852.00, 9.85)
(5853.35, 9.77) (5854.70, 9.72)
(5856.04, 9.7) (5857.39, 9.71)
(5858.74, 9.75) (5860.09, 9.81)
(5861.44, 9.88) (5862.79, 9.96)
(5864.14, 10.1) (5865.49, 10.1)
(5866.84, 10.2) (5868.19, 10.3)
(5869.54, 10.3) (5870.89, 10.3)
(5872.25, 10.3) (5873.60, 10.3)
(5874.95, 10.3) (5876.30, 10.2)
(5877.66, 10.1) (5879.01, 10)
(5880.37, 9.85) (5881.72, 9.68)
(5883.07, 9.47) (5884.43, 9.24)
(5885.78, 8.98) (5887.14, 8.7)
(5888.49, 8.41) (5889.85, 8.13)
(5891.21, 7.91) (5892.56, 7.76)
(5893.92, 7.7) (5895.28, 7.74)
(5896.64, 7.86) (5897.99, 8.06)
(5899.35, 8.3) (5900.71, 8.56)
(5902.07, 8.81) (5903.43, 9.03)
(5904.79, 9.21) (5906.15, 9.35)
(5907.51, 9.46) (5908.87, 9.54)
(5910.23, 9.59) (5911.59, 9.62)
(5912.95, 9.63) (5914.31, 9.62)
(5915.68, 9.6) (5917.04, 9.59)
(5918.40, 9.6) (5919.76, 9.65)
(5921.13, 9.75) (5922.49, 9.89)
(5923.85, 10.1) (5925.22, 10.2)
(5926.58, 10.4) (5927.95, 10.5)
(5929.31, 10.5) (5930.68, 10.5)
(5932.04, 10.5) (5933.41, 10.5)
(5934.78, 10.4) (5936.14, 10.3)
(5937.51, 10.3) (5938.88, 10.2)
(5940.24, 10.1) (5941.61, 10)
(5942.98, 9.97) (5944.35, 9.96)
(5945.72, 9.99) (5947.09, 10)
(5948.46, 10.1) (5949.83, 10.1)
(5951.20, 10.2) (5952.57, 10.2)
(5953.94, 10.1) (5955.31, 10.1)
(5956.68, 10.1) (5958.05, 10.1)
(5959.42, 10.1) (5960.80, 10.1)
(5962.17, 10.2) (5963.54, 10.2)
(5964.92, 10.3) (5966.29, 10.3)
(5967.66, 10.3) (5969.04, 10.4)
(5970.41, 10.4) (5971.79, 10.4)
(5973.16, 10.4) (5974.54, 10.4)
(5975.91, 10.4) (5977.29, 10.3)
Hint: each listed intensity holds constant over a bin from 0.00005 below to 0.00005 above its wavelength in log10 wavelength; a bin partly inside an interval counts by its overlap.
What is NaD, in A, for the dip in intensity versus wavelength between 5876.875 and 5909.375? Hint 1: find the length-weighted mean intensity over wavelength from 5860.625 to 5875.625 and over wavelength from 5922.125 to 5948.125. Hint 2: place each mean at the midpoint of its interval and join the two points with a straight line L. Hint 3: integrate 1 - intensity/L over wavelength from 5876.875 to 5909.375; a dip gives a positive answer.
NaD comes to 4.4 A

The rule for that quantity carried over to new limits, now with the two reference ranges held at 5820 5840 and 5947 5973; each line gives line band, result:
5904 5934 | 1.1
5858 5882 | 0.6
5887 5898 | 2.5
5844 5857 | 0.5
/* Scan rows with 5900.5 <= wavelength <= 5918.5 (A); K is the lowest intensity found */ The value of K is 8.56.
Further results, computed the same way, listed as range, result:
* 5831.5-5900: 7.7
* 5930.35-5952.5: 9.96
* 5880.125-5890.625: 8.13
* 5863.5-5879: 10.1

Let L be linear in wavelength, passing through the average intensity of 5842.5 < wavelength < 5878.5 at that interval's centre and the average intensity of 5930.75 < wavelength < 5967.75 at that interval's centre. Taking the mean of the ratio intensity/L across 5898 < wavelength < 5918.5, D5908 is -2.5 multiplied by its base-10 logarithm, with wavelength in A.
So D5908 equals 0.10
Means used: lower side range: 10.1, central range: 9.25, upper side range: 10.2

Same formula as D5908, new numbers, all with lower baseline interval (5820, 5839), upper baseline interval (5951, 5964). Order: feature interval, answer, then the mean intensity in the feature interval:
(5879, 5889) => 0.113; 9.26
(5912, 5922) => 0.063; 9.64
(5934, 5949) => 0.005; 10.1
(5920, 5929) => 0.008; 10.1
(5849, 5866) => 0.050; 9.87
